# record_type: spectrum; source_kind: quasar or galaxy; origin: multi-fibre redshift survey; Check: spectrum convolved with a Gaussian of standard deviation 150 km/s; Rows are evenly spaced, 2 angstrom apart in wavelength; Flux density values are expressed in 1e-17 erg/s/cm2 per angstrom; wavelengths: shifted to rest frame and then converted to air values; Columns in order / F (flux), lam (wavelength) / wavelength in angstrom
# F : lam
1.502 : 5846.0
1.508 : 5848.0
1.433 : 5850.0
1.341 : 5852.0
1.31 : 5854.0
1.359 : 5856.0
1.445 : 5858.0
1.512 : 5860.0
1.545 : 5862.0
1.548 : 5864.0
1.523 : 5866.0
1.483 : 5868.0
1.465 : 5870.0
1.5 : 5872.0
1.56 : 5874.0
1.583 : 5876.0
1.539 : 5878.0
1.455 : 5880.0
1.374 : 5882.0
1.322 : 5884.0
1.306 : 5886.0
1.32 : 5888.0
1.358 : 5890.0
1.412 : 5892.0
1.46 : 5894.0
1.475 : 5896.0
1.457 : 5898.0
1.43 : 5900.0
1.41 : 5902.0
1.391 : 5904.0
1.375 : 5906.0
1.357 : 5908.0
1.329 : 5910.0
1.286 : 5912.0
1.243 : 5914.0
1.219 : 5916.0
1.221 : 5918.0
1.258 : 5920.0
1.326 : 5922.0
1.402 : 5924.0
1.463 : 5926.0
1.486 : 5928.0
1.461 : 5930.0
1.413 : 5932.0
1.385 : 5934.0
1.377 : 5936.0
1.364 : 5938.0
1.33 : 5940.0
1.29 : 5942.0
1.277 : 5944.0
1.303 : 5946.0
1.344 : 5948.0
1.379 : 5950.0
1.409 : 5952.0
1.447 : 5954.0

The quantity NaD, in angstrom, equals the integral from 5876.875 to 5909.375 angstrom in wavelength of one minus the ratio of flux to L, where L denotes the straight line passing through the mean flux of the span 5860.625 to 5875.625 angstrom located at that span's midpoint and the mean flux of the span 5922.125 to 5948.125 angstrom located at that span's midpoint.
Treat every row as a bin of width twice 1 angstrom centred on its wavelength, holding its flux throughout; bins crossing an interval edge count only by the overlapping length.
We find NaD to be 1.4 angstrom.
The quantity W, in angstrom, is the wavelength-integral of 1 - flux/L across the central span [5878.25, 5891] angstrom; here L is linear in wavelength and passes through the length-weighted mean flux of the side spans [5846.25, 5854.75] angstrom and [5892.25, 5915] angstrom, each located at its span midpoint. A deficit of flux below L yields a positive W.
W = 0.2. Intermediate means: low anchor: 1.41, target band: 1.37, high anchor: 1.38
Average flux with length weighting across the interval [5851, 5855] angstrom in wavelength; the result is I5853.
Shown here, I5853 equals 1.33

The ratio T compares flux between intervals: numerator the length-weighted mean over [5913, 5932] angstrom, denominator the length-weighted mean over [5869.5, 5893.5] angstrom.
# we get 0.94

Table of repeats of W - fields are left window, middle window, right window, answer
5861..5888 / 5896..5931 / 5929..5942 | 1.2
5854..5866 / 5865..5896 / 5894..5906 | 0.1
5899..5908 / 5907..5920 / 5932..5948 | 1.0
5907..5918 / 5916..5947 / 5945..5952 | -0.8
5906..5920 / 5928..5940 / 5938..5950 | -0.9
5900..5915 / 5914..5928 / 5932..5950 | 0.2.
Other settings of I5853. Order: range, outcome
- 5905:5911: 1.35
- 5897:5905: 1.42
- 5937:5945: 1.32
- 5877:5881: 1.5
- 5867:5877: 1.52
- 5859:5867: 1.53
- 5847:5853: 1.43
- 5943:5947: 1.29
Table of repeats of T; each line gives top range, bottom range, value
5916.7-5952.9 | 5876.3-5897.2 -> 0.96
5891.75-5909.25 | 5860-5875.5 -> 0.93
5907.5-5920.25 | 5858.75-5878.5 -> 0.83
